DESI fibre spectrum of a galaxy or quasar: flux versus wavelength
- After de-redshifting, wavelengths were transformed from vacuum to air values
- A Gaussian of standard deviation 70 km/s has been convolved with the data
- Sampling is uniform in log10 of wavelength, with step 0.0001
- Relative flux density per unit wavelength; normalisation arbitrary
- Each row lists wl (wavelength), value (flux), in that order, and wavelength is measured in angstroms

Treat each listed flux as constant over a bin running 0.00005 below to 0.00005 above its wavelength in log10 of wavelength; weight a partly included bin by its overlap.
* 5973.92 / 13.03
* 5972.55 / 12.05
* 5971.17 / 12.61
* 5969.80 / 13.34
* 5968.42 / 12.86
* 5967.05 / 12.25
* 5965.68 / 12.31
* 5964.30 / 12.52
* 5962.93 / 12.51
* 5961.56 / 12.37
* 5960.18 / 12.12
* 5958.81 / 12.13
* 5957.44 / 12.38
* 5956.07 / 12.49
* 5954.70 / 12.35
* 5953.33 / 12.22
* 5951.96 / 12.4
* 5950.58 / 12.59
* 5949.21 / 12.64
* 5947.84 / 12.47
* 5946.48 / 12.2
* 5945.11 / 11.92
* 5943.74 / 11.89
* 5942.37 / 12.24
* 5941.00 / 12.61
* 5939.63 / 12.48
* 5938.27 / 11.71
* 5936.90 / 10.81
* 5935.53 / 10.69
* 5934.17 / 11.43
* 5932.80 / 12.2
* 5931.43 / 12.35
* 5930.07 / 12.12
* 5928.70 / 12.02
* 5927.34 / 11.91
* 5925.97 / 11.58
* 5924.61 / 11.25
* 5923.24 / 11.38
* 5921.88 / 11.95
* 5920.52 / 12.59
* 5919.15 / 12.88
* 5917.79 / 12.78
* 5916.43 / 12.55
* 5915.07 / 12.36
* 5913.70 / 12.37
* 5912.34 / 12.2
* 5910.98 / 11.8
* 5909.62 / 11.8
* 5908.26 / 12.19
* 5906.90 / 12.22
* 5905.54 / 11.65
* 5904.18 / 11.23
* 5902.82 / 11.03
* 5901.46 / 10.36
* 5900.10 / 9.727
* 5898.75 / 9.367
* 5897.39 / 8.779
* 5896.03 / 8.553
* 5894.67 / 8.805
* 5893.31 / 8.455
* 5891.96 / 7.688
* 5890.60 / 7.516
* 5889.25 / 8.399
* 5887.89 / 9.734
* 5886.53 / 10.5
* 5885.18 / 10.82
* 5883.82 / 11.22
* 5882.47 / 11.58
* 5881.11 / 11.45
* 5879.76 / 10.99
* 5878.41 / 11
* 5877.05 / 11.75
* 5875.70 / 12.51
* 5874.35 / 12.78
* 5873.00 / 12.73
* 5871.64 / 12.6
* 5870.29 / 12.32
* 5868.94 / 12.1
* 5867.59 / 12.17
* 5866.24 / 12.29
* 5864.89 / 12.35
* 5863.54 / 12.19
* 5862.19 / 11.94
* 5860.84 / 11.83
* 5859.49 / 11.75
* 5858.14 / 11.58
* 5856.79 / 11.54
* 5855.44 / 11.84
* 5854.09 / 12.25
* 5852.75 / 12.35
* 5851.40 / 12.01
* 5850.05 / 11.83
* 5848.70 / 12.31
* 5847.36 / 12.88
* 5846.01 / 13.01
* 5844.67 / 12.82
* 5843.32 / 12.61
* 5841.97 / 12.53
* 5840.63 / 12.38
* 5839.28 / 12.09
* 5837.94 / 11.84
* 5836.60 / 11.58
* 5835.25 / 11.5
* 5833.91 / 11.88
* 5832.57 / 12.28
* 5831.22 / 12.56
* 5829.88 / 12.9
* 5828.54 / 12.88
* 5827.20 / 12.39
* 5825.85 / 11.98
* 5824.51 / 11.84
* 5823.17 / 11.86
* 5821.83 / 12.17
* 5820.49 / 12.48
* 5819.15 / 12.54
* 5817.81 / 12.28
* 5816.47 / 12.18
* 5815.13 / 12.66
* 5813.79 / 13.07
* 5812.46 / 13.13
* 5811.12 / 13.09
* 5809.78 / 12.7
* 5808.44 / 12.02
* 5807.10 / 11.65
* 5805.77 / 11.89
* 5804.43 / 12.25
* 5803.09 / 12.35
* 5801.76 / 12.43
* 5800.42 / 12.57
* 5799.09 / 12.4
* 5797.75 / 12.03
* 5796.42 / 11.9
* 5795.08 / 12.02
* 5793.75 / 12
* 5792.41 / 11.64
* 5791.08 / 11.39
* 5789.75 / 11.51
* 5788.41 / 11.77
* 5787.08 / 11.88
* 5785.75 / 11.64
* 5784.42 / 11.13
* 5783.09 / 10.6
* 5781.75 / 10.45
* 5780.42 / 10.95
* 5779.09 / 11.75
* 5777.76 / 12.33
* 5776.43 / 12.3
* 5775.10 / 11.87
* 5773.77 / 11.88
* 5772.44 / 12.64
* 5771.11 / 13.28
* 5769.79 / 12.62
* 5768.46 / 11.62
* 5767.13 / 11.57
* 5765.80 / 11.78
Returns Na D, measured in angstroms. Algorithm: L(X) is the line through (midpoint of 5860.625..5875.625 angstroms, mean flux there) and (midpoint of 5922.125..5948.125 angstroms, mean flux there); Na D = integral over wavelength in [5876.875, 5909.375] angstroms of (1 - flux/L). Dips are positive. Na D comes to 5.2 angstroms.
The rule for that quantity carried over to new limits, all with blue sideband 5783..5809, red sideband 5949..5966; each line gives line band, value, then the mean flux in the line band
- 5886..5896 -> 2.9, 8.69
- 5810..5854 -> -1.4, 12.4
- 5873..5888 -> 0.9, 11.4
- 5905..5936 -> 0.6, 12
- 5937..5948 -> 0.2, 12.1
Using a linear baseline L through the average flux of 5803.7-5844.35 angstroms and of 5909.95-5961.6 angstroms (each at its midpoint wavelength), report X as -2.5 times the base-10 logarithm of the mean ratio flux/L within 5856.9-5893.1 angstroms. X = 0.09 mag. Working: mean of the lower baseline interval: 12.3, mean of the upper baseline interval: 12.1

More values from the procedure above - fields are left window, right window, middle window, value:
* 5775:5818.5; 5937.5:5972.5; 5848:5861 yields 0.02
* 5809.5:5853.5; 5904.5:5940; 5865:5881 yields 0.01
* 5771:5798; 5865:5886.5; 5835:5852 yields -0.04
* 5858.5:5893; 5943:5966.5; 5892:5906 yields 0.20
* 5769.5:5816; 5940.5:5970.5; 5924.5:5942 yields 0.05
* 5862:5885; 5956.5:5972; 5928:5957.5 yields 0.02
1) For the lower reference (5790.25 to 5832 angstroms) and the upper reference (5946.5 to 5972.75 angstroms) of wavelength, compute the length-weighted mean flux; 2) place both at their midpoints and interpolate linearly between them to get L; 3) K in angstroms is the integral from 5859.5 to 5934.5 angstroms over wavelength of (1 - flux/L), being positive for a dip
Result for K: 6.5 angstroms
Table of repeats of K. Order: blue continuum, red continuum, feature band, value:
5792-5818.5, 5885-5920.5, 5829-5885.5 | -3.3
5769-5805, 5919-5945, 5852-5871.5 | -0.3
